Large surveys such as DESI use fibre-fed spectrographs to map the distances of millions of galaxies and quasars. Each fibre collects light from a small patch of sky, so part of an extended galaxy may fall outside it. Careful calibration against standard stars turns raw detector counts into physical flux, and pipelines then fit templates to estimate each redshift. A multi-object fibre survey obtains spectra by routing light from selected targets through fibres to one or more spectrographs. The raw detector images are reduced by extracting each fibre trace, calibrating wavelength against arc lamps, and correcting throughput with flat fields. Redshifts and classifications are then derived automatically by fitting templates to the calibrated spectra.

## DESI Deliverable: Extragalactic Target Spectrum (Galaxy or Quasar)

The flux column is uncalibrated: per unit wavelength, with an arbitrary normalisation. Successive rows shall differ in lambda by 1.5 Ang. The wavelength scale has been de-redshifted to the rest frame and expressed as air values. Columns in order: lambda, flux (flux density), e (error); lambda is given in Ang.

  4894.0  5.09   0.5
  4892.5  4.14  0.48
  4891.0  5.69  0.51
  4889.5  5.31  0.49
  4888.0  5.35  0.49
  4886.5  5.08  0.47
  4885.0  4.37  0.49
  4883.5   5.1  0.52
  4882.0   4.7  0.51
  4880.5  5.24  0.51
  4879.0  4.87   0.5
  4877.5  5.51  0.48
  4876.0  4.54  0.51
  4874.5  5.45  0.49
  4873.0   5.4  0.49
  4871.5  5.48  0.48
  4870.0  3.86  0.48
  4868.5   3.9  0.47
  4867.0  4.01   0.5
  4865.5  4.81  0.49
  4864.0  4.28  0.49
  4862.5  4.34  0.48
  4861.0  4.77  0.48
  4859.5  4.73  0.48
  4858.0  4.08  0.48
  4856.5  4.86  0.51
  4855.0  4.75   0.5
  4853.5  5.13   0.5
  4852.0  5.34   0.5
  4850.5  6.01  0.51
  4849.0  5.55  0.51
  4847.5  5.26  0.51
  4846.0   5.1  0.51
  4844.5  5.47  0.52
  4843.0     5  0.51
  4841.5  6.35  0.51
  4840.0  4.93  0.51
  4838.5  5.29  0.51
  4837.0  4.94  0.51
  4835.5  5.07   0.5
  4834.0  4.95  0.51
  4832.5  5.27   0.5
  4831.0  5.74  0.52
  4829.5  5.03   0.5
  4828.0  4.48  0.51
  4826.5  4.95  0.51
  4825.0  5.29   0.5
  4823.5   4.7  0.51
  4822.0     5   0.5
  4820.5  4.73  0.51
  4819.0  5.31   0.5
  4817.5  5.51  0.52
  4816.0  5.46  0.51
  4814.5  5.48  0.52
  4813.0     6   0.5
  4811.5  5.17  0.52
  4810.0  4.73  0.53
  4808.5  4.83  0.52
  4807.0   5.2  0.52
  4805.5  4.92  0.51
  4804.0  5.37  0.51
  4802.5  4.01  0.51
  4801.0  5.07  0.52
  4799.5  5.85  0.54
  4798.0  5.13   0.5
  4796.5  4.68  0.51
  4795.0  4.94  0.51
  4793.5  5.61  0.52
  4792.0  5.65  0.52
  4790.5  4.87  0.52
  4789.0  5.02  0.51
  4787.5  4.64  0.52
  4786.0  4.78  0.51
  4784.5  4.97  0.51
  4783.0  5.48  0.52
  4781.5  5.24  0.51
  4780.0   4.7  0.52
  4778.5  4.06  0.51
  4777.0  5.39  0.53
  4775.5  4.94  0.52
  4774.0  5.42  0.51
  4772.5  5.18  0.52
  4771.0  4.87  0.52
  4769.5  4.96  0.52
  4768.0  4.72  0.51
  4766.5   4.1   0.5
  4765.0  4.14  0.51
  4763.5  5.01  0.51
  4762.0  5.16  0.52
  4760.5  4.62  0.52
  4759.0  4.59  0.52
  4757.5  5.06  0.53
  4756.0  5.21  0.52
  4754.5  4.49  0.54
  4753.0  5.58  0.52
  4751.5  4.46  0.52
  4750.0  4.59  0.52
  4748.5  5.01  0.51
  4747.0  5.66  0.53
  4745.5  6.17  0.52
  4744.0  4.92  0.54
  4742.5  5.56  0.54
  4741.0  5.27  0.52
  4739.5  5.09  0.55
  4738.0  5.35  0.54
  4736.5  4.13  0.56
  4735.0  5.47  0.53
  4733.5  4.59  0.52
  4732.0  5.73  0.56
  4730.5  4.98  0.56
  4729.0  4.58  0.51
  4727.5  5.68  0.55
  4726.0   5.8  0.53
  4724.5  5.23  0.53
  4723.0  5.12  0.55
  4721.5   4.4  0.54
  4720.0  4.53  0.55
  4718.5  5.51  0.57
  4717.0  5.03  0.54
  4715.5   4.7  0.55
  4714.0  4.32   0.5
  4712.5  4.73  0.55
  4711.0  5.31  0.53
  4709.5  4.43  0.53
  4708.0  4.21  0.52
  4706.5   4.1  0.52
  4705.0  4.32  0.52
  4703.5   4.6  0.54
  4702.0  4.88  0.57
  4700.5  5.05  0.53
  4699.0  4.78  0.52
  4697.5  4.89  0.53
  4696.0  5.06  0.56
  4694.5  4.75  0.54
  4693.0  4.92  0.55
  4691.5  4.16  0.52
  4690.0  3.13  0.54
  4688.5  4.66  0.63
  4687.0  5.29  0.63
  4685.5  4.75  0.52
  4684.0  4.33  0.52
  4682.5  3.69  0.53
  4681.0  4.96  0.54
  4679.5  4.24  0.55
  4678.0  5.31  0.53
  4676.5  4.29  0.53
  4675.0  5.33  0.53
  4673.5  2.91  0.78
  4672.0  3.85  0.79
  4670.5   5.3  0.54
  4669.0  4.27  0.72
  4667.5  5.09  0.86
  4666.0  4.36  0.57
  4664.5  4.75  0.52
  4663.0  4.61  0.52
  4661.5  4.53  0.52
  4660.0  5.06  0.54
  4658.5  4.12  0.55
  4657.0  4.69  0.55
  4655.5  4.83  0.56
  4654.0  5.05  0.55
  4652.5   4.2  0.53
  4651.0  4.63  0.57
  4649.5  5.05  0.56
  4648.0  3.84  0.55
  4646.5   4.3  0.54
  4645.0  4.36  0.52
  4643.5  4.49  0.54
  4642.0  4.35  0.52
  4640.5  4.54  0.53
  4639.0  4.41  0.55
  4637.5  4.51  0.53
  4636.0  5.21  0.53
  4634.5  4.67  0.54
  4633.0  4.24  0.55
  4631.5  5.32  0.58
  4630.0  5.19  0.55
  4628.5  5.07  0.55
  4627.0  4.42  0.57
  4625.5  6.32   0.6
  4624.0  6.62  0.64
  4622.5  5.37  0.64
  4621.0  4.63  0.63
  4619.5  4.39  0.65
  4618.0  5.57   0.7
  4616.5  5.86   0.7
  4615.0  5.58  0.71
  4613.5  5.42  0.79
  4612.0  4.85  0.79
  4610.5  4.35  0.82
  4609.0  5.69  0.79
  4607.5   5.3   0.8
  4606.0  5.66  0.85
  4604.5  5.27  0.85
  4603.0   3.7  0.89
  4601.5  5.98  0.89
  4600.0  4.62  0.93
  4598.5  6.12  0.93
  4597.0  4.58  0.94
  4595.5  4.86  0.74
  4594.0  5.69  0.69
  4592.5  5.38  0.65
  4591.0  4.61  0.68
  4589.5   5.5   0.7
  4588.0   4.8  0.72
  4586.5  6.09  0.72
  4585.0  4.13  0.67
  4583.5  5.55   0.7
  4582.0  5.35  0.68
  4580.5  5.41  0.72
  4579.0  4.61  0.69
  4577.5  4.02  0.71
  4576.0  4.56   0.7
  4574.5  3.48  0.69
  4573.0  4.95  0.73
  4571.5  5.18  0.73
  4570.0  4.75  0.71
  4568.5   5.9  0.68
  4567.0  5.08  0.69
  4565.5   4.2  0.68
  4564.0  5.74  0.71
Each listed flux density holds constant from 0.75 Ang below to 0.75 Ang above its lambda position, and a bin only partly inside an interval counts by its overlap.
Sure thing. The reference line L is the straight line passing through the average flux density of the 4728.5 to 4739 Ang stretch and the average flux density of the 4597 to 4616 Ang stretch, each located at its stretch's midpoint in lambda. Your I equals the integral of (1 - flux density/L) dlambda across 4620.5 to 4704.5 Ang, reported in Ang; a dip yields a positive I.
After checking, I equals 7.0 Ang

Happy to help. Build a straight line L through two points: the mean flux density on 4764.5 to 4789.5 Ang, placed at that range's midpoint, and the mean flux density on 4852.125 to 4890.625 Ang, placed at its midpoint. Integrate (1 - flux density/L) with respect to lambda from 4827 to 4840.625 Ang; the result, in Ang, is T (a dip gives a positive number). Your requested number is -0.7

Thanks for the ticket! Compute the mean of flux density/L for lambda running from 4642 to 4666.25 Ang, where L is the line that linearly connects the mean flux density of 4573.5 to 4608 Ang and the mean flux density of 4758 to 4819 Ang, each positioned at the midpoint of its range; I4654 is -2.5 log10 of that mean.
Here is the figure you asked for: 0.10 mag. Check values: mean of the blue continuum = 5.01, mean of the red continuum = 5.02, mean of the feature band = 4.55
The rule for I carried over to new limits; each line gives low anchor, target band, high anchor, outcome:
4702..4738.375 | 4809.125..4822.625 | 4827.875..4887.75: -0.9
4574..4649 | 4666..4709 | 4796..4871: 3.9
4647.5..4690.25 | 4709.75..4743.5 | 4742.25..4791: -1.8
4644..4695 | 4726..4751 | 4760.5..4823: -2.0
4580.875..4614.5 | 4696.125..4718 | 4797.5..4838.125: 1.9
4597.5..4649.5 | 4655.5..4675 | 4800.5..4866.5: 2.0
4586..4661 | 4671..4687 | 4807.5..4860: 1.9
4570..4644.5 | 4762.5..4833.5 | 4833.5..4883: -0.7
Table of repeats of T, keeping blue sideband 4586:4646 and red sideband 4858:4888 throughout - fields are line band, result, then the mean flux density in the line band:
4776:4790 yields -0.1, 4.92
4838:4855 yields -2.1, 5.38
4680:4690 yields 1.0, 4.49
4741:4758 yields -0.9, 5.16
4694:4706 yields 0.5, 4.78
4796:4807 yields -0.4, 5.02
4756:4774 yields 0.3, 4.81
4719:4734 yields -0.4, 5.08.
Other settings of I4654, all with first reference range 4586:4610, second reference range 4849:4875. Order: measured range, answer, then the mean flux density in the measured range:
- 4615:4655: 0.06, 4.88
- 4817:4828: -0.04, 5.02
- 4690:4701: 0.09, 4.68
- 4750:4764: 0.02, 4.89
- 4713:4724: 0.05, 4.81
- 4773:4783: -0.02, 5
